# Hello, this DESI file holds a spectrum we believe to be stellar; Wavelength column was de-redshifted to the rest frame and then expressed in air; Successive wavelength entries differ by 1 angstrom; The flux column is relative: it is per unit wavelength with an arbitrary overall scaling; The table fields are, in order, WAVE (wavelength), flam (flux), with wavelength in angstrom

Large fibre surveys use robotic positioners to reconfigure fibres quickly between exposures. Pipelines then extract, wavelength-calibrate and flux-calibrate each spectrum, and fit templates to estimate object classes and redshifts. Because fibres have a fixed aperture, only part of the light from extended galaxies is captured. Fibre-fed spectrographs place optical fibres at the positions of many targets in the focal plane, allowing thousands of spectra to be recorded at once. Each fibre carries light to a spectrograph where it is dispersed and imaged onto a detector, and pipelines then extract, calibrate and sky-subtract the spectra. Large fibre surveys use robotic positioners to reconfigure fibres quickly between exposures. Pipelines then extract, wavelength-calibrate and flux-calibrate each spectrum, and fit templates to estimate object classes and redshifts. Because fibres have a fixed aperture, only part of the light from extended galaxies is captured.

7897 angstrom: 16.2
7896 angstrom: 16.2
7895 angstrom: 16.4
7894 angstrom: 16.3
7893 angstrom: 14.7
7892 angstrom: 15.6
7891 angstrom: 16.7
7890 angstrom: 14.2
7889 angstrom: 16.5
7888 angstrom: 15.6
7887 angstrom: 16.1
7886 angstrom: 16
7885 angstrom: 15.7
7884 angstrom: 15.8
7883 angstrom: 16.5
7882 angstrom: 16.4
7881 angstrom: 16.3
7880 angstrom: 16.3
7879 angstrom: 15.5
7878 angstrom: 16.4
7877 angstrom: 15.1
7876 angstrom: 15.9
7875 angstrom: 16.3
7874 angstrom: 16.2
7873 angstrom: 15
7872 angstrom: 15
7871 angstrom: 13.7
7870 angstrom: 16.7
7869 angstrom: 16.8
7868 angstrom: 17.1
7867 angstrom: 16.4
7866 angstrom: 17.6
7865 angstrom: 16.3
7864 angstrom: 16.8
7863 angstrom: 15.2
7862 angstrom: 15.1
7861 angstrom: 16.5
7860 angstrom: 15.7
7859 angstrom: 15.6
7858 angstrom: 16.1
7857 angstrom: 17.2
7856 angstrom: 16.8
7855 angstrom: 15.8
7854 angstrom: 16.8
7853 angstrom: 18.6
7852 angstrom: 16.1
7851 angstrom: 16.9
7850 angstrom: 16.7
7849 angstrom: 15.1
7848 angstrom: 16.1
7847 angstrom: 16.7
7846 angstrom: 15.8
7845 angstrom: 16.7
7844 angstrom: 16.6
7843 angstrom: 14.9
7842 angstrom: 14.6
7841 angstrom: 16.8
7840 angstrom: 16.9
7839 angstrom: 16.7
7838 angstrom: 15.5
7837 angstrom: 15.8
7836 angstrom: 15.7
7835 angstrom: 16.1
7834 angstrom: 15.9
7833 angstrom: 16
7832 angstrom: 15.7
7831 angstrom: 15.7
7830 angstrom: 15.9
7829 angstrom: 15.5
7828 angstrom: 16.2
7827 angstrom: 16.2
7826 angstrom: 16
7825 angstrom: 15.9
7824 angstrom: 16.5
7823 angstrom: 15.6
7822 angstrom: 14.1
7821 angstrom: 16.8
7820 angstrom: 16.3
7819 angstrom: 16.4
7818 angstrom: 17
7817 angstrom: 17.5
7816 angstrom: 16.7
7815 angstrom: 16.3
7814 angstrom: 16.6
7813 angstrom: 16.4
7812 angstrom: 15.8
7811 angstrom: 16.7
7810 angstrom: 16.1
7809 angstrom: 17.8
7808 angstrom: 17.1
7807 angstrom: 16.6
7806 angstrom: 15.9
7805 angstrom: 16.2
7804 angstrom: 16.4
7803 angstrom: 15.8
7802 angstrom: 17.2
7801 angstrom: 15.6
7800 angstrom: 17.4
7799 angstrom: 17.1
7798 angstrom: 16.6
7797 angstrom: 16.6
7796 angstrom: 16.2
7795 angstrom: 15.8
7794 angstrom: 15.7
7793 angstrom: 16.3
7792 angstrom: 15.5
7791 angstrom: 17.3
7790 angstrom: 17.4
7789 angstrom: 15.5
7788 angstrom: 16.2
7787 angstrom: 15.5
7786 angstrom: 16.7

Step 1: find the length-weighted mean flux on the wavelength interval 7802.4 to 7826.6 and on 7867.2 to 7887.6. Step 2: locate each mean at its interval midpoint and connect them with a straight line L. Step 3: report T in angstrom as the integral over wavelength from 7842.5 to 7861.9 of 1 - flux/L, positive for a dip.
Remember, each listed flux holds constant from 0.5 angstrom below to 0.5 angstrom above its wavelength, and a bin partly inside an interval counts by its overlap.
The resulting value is -0.3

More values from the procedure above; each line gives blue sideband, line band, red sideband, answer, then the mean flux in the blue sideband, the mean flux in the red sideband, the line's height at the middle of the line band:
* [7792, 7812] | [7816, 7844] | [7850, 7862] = 0.75 angstrom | 16.4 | 16.5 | 16.5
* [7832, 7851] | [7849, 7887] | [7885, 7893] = -0.71 angstrom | 16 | 15.7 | 15.9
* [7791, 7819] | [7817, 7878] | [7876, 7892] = 0.30 angstrom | 16.5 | 15.9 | 16.2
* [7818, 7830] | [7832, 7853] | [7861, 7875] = -0.16 angstrom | 16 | 16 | 16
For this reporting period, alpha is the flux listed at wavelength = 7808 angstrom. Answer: 17.1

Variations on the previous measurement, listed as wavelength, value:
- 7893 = 14.7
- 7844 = 16.6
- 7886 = 16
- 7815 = 16.3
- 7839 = 16.7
